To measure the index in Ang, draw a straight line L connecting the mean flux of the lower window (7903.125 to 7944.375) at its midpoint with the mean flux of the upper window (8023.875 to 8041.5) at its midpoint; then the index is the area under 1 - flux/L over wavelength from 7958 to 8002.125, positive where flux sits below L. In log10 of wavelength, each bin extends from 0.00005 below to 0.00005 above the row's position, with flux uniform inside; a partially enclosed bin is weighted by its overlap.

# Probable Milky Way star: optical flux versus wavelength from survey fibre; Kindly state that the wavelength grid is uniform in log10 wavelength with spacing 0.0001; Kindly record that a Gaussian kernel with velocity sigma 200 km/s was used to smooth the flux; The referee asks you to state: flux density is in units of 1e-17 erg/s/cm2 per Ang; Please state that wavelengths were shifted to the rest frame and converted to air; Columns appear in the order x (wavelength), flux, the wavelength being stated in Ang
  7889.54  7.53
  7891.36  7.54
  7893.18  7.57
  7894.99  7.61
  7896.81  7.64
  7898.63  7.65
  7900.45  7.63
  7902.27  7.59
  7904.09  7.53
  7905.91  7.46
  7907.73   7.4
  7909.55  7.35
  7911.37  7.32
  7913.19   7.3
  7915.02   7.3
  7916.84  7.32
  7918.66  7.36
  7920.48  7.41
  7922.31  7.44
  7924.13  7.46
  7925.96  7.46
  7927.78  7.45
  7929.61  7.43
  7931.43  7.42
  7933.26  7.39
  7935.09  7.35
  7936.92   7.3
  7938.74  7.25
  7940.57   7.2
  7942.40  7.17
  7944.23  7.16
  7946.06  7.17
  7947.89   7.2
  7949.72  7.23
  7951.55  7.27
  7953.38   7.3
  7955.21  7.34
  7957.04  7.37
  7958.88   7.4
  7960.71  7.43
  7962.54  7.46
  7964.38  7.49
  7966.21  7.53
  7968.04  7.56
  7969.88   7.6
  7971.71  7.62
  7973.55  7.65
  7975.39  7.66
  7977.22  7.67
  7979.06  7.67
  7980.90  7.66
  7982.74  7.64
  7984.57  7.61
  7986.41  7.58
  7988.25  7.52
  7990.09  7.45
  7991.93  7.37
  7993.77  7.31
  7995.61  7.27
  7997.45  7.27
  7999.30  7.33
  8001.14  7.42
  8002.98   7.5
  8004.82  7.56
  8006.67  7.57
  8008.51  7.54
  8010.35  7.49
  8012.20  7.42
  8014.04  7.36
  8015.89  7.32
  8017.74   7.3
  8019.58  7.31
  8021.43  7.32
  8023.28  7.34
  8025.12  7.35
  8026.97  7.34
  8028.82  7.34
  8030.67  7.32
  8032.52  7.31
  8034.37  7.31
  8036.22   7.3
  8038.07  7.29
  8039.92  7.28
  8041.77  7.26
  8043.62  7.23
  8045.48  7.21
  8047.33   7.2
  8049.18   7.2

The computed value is -1.0 Ang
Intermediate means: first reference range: 7.36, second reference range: 7.32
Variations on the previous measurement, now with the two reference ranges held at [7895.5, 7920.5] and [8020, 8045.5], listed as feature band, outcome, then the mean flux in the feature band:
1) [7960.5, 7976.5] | -0.40 Ang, 7.56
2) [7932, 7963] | 0.47 Ang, 7.29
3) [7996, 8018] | -0.27 Ang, 7.42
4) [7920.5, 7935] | 0.00 Ang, 7.43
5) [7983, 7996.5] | -0.19 Ang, 7.46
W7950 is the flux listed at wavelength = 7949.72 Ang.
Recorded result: 7.23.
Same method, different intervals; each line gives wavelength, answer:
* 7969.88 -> 7.6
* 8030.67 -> 7.32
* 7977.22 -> 7.67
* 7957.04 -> 7.37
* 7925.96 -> 7.46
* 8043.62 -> 7.23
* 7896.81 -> 7.64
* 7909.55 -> 7.35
